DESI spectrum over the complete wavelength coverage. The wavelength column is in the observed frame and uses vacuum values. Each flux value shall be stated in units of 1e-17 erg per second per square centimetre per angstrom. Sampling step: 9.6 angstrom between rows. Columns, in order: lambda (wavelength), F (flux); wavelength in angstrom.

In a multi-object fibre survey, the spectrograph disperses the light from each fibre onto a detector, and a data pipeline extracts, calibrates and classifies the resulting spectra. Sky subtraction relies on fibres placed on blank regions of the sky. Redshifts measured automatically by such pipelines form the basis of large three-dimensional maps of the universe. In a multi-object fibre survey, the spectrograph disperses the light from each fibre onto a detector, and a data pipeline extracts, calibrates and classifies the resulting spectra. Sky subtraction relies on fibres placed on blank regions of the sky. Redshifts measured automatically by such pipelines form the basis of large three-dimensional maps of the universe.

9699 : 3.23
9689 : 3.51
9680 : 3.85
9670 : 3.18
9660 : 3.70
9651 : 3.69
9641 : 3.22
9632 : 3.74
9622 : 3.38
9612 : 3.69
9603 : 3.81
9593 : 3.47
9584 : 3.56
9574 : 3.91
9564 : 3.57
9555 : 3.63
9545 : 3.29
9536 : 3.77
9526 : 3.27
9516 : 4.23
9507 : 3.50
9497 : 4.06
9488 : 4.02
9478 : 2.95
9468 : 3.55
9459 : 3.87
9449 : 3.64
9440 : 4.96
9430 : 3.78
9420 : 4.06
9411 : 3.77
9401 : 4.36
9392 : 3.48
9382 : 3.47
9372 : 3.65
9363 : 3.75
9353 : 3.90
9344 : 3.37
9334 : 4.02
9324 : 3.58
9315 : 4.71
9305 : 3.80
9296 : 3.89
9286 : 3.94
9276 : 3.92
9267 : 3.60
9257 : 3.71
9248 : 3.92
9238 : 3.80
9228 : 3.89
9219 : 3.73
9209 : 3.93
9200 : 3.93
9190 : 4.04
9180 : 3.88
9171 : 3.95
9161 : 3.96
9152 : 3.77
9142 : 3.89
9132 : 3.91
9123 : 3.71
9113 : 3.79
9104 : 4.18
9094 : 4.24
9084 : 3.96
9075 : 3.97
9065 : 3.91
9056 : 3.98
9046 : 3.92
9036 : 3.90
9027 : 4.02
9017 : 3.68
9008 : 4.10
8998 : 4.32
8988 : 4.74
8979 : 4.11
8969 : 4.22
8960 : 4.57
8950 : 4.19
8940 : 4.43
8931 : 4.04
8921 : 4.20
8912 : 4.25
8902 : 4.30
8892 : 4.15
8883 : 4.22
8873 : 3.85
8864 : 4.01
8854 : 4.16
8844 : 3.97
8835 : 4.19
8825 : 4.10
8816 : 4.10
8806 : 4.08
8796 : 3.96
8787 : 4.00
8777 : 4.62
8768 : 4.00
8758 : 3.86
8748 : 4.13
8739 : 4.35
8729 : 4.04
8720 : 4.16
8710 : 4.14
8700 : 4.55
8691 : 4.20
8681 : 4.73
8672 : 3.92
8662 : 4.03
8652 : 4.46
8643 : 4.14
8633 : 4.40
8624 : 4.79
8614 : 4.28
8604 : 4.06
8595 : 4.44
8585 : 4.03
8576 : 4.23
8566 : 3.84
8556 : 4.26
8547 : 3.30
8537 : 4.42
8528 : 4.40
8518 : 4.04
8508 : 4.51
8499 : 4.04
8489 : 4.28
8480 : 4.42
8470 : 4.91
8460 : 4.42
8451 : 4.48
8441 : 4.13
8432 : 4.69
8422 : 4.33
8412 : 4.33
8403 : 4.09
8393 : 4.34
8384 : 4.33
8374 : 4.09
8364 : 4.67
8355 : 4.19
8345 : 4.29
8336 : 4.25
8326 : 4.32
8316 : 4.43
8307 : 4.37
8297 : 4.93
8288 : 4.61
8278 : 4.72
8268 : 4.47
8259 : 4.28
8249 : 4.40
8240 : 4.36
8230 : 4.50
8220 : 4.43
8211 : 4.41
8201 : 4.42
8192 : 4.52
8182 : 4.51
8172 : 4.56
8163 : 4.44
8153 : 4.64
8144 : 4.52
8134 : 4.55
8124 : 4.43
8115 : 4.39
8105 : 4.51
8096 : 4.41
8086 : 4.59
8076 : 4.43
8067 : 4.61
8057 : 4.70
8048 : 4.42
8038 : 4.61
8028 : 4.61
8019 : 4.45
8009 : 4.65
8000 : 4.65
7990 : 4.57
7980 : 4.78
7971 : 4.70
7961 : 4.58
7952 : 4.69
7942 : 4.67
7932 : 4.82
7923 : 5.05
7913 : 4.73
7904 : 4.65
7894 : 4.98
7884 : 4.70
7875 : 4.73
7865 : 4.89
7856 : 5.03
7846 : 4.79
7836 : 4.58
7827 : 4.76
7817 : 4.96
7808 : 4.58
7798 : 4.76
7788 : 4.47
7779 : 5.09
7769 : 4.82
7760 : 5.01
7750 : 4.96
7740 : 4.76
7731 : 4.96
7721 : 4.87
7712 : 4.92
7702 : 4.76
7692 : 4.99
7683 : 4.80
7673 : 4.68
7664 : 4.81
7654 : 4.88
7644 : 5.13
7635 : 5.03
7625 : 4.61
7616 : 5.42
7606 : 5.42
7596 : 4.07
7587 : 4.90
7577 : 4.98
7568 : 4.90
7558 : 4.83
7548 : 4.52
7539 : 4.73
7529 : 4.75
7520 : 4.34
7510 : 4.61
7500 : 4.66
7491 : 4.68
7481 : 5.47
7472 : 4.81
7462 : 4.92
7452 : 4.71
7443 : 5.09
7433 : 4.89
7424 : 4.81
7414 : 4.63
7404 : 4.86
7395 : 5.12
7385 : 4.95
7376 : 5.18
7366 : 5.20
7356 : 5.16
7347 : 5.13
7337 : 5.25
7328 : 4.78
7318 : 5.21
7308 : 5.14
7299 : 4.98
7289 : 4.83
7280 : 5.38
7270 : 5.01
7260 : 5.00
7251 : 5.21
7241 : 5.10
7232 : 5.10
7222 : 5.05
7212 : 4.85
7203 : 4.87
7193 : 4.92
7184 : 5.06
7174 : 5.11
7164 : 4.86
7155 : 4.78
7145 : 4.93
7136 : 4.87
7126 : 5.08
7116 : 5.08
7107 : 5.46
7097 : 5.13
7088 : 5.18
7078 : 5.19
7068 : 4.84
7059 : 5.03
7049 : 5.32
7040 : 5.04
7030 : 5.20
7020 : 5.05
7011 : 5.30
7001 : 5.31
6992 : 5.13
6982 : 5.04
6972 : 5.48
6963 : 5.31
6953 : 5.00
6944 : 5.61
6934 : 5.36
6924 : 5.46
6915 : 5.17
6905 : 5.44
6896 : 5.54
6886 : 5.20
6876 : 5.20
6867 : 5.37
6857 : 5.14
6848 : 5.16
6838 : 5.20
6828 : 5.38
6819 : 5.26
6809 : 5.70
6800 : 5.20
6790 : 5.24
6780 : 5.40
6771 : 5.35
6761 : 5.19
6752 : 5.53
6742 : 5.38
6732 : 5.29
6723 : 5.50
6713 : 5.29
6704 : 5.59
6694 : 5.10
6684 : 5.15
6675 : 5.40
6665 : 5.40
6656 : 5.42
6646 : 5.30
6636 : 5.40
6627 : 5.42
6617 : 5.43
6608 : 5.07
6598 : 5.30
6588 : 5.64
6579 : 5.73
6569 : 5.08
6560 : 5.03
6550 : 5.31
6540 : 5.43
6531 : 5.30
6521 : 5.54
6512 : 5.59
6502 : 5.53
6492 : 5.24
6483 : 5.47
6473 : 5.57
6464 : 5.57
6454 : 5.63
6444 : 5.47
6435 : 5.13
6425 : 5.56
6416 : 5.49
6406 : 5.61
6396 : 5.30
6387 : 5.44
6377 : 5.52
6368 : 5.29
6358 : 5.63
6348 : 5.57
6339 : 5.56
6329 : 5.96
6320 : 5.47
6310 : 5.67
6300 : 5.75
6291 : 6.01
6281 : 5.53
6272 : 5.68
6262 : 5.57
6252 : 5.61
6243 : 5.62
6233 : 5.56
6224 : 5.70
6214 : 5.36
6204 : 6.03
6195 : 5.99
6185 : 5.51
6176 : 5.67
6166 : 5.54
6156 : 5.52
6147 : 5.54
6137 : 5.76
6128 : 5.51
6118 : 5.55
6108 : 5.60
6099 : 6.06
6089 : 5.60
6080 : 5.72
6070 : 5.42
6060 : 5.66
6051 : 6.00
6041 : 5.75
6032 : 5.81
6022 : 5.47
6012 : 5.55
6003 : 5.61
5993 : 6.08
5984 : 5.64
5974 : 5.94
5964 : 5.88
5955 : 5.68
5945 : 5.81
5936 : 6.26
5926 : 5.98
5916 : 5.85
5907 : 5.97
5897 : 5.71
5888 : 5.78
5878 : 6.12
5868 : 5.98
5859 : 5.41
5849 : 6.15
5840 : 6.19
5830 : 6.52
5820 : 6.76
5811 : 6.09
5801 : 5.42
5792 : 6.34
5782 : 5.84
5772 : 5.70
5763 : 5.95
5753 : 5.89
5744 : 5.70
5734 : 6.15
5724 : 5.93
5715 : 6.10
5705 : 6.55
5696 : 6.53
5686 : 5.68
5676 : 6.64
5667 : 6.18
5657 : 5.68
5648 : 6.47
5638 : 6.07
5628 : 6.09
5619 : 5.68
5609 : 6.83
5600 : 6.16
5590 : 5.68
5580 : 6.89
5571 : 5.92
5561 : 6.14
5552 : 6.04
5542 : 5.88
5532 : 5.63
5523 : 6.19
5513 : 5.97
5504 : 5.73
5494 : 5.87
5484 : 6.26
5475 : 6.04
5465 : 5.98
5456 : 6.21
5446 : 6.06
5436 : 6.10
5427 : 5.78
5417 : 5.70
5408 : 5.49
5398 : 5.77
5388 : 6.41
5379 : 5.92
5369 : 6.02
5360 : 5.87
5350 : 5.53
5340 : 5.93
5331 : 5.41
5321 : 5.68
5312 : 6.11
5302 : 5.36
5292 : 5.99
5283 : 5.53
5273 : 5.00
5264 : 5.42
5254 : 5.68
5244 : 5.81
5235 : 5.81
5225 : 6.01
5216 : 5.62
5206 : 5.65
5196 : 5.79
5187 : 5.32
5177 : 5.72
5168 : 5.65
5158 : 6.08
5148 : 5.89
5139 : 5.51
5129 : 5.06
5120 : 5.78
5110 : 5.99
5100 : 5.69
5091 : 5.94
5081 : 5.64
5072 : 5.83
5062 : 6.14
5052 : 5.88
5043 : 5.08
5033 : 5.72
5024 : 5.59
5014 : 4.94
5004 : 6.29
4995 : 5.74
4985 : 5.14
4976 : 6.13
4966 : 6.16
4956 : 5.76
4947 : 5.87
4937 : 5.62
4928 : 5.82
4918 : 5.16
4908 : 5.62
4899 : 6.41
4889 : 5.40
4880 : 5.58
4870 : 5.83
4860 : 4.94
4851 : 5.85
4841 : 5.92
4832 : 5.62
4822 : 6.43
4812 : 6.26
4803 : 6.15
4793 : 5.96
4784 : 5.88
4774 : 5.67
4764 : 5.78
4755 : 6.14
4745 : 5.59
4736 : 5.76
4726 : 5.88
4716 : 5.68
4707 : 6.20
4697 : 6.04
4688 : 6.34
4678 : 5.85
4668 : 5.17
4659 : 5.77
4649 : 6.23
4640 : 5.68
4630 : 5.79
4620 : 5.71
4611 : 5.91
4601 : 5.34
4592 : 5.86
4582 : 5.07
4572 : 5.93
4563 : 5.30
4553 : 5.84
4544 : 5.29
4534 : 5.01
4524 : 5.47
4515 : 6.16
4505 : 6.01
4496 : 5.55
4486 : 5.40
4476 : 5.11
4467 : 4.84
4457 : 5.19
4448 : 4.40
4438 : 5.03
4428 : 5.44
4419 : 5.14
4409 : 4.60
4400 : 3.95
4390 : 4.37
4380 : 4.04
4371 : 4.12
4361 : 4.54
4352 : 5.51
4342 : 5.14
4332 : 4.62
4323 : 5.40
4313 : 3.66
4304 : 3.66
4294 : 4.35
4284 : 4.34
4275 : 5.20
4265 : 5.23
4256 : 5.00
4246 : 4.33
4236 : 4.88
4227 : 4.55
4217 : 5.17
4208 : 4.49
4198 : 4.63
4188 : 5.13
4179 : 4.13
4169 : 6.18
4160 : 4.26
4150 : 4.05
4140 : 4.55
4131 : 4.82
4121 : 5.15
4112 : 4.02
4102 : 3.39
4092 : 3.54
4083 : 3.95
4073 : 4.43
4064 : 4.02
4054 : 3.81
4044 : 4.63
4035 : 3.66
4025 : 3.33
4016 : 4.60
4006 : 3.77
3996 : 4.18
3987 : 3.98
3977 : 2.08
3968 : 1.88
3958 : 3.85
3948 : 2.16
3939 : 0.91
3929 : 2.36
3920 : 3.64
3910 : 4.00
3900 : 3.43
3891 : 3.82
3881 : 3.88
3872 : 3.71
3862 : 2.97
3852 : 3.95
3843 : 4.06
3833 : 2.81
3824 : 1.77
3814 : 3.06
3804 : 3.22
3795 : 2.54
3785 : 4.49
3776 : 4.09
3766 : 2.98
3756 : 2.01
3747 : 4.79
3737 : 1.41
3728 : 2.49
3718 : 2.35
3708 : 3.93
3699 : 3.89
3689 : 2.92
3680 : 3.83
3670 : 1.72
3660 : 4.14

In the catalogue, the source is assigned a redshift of 0.000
